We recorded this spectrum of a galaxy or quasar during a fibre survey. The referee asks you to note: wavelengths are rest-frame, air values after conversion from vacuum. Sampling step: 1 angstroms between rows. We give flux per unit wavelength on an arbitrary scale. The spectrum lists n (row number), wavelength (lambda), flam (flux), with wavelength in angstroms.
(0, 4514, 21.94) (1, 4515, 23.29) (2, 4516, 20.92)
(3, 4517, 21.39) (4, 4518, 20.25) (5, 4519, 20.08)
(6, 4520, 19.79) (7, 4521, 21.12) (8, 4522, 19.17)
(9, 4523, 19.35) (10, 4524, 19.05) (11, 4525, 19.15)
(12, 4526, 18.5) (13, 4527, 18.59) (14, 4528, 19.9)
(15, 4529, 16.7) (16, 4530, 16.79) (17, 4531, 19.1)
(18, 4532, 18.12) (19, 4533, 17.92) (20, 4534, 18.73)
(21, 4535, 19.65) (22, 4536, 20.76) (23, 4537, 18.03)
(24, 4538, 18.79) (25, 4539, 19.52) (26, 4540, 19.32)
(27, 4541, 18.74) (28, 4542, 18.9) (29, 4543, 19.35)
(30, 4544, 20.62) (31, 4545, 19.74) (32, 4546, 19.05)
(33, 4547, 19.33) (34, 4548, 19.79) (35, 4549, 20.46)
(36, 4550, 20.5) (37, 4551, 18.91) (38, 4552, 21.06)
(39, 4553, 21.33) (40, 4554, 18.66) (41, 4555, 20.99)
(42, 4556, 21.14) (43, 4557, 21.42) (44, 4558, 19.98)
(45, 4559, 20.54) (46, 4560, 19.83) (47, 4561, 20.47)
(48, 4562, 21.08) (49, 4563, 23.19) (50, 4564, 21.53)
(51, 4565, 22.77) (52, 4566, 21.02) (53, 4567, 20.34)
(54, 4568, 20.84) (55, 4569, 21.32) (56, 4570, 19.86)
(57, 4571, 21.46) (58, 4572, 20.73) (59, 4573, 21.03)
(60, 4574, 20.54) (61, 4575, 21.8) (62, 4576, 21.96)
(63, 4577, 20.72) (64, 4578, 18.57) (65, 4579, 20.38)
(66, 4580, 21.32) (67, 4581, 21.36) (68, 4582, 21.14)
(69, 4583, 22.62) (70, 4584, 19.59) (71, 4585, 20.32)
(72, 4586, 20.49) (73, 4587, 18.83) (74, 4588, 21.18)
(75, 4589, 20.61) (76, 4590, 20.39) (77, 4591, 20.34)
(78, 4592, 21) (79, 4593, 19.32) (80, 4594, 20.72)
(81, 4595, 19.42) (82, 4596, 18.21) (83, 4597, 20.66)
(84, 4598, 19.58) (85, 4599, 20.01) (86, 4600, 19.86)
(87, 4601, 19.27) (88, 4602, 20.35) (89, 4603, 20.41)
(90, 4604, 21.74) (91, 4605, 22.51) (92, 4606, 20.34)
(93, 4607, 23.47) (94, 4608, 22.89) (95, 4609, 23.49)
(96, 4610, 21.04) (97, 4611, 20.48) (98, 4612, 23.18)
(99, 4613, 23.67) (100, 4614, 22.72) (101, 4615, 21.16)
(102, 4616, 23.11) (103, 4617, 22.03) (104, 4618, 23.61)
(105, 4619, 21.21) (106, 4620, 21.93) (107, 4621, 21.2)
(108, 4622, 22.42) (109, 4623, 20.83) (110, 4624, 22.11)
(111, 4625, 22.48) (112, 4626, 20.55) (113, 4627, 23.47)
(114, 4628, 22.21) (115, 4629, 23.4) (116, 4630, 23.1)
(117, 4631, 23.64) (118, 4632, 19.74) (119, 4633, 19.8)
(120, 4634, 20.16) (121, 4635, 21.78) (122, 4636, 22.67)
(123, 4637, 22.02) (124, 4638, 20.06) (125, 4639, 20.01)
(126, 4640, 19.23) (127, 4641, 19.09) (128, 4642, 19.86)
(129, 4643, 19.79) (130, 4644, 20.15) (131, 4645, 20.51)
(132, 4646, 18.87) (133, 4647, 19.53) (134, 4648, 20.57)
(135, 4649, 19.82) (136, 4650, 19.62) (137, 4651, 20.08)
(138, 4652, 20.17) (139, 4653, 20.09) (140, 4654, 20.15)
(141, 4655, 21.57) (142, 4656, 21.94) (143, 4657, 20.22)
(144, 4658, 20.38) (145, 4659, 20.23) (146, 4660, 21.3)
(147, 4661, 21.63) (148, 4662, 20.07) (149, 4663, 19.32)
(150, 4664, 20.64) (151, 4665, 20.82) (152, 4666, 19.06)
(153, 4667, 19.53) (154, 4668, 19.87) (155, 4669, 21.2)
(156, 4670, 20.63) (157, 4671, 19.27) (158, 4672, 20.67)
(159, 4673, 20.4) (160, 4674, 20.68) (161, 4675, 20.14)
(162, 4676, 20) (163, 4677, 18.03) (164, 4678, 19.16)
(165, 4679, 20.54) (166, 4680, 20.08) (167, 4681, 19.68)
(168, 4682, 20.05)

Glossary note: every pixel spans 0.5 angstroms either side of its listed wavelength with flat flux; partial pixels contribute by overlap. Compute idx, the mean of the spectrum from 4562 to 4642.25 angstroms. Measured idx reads 21.2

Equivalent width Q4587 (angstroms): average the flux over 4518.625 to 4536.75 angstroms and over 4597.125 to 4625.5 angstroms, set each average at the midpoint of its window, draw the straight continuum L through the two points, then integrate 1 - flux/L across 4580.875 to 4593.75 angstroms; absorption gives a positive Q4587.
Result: 0.2 angstroms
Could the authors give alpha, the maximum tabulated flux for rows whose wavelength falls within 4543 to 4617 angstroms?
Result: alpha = 23.67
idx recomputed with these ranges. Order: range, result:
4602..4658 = 21.3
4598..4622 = 21.7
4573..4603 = 20.4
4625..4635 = 21.8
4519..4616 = 20.3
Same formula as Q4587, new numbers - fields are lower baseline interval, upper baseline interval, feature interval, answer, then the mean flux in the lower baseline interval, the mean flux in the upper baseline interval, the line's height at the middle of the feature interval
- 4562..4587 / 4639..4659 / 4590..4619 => -0.8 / 21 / 20.1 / 20.6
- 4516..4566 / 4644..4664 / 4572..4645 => -3.6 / 19.8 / 20.3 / 20.1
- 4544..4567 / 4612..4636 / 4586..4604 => 1.1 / 20.6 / 22.1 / 21.4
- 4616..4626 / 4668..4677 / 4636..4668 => 1.0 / 22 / 20.2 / 20.9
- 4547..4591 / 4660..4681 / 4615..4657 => -1.6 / 20.7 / 20.1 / 20.3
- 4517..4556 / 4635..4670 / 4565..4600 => -1.4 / 19.4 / 20.3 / 19.8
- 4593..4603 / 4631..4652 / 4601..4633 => -3.2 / 19.8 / 20.3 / 20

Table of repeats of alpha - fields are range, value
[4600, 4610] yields 23.49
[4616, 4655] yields 23.64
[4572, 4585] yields 22.62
